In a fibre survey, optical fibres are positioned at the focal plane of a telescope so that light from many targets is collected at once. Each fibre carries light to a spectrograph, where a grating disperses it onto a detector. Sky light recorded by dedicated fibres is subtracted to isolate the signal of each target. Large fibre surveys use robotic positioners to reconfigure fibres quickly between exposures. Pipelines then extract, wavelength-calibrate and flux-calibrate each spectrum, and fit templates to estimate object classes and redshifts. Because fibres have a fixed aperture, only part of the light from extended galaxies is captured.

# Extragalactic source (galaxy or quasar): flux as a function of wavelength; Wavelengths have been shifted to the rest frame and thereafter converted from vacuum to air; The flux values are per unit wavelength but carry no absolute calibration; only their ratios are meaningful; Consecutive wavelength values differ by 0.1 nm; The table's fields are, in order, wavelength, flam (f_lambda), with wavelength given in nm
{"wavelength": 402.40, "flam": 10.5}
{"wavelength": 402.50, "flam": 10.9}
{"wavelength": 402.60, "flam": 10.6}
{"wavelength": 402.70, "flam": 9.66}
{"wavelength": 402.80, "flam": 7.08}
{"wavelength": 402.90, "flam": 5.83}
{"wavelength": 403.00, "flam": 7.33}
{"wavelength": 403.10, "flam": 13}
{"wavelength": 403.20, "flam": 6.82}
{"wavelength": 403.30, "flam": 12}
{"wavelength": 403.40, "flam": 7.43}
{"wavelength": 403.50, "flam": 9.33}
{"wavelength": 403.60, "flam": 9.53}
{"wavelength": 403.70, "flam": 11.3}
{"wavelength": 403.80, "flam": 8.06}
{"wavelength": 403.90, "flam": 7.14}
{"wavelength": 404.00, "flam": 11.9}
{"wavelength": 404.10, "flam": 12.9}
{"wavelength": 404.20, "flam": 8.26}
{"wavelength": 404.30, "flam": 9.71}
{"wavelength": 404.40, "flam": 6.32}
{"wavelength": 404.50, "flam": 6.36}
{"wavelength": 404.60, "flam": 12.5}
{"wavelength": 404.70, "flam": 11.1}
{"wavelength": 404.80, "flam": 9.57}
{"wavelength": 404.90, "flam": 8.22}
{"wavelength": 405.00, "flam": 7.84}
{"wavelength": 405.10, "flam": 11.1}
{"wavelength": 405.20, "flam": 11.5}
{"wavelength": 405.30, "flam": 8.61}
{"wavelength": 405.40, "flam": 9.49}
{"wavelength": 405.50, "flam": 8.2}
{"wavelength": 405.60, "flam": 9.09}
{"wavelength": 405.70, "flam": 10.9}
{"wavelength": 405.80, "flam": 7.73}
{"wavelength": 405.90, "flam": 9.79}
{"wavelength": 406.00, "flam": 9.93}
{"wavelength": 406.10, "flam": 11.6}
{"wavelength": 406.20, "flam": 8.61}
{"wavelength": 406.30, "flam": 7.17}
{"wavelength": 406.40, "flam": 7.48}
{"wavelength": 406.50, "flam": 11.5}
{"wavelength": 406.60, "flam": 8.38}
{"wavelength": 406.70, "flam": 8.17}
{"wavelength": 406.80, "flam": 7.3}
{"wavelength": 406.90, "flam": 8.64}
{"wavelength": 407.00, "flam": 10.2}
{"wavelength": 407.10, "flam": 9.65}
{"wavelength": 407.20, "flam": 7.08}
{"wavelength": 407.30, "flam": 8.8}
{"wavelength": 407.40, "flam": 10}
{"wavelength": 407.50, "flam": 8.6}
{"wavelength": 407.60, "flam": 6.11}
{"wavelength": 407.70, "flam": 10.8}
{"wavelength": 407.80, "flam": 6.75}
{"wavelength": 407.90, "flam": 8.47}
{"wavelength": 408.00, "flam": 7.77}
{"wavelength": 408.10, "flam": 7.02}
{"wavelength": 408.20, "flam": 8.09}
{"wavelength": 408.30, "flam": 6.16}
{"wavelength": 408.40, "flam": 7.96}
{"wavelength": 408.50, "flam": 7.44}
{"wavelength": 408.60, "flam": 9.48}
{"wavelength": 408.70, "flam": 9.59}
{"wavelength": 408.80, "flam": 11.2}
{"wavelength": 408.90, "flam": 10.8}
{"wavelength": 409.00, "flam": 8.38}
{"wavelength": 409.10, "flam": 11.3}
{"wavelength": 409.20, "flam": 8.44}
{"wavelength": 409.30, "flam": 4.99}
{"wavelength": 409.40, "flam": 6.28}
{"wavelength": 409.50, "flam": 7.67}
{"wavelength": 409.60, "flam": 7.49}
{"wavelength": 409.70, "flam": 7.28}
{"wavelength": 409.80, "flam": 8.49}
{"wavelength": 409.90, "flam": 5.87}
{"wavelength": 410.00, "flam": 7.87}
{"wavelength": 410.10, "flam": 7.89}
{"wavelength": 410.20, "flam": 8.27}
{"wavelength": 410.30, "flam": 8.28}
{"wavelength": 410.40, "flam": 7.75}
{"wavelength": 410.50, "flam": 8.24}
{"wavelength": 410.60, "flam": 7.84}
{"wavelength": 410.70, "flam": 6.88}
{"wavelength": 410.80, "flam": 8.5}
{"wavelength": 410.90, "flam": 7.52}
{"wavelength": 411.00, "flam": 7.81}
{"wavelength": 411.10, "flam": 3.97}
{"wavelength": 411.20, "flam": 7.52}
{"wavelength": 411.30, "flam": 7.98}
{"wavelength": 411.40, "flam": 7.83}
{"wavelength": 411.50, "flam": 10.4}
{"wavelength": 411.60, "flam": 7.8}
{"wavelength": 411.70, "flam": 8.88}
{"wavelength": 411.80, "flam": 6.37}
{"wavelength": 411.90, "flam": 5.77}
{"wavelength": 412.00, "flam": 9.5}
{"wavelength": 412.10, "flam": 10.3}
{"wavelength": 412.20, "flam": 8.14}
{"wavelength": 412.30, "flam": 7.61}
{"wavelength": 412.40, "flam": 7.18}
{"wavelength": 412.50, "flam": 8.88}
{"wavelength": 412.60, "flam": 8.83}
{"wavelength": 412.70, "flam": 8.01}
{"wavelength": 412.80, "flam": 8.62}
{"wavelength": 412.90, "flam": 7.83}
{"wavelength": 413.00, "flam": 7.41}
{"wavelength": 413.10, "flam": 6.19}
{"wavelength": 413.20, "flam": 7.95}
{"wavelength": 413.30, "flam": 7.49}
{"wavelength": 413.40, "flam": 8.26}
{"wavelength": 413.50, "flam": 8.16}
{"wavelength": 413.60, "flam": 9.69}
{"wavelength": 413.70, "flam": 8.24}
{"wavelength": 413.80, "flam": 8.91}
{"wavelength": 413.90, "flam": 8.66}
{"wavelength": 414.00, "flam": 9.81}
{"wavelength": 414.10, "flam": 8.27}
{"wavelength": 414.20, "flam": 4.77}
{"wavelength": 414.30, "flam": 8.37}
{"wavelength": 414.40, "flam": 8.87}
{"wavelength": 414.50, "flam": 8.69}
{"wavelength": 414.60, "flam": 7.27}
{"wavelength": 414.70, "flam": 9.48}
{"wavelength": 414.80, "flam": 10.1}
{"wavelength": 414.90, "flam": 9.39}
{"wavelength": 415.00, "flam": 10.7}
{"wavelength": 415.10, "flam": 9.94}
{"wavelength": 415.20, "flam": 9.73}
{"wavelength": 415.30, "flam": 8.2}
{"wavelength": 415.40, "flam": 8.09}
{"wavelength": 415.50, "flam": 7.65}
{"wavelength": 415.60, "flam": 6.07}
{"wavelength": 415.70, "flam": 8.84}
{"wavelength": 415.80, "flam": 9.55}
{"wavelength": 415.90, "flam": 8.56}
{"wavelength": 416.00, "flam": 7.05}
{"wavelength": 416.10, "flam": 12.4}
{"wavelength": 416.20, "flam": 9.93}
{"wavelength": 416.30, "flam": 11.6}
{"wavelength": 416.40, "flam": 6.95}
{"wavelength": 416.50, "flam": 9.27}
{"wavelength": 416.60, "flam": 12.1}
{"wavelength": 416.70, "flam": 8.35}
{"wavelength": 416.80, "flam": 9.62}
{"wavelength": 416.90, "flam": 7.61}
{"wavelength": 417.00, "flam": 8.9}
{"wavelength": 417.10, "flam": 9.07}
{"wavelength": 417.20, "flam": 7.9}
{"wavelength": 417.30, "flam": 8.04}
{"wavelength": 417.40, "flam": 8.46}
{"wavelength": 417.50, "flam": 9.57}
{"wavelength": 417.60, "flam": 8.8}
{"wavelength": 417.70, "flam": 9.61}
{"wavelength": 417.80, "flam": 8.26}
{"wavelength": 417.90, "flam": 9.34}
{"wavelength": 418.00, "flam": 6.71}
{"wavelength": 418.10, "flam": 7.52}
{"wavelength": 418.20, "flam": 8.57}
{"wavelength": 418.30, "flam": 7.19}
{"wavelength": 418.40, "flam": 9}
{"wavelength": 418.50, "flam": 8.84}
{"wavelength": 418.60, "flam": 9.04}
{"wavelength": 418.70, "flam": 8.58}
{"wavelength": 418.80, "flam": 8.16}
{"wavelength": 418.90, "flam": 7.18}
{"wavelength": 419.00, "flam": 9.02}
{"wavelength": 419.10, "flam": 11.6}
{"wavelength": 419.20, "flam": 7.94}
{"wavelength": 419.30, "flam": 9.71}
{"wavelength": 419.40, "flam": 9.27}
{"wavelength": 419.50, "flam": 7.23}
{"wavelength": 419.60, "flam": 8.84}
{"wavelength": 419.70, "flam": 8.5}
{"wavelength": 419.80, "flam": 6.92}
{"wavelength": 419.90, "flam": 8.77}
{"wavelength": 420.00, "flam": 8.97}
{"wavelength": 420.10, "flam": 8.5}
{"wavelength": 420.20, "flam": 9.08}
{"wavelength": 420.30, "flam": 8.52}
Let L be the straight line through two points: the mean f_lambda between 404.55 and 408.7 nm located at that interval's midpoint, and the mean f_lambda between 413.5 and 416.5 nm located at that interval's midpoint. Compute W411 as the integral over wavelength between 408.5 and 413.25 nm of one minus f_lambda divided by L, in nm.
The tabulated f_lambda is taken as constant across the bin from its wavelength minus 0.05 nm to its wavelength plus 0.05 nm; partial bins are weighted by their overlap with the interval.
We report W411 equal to 0.45 nm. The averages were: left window 8.91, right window 8.82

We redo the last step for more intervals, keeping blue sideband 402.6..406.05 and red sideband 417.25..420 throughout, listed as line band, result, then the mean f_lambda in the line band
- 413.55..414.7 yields 0.054 nm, 8.37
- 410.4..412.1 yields 0.225 nm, 7.75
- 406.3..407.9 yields 0.100 nm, 8.58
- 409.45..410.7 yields 0.179 nm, 7.71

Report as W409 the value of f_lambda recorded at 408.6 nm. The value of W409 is 9.48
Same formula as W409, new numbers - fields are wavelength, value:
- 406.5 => 11.5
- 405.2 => 11.5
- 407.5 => 8.6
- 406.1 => 11.6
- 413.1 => 6.19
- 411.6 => 7.8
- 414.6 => 7.27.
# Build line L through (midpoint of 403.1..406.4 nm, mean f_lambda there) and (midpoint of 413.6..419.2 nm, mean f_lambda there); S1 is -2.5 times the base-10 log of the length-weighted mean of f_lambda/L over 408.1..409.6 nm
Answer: 0.105 mag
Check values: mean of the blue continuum 9.4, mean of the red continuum 8.77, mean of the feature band 8.34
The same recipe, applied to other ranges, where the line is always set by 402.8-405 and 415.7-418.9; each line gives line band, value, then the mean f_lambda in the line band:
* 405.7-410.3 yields 0.08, 8.44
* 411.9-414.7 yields 0.09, 8.2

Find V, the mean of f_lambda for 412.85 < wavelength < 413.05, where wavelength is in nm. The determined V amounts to 7.62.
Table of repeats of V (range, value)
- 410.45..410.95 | 7.8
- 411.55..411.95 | 7.21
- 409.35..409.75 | 7.18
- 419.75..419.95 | 7.84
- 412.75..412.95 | 8.22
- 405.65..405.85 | 9.31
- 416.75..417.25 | 8.62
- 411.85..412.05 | 7.63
